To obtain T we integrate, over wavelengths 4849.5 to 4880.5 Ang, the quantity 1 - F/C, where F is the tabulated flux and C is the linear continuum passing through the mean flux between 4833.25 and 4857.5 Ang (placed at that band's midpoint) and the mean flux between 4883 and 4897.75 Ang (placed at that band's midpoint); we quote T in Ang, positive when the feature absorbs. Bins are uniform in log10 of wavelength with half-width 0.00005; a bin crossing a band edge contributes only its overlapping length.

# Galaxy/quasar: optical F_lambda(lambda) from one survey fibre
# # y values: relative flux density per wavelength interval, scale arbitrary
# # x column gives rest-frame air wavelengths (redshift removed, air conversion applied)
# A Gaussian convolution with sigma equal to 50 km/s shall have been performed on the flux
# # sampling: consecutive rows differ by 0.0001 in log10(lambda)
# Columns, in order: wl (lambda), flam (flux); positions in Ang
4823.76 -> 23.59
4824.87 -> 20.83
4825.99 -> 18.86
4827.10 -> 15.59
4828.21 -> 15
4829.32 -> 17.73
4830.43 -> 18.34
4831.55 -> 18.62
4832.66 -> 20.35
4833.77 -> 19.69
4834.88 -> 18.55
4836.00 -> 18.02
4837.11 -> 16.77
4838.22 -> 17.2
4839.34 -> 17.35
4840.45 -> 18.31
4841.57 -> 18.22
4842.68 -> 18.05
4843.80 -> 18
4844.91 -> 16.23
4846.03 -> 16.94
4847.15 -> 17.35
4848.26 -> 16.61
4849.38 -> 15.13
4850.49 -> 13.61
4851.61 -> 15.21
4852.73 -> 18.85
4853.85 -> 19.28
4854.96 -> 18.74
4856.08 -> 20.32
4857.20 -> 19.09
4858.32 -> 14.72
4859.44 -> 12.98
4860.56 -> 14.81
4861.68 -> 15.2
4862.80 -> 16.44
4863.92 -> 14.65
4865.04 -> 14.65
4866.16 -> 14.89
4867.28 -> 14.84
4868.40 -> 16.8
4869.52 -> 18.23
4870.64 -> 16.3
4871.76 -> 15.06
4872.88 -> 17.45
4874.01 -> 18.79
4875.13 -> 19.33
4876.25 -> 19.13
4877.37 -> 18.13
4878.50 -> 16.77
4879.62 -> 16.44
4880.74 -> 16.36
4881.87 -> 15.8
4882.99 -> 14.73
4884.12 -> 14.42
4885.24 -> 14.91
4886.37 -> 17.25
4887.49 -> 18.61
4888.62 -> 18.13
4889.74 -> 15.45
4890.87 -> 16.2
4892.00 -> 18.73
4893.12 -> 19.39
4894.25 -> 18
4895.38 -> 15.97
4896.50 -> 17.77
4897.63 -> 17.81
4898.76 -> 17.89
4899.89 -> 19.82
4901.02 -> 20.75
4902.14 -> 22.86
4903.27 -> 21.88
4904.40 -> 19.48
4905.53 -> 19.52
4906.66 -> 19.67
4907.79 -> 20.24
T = 1.2 Ang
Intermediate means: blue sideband 17.6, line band 16.7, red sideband 17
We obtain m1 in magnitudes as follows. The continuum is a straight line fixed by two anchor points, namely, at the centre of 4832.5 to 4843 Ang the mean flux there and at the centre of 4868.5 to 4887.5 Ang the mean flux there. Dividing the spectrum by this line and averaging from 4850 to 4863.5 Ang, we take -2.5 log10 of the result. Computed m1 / 0.062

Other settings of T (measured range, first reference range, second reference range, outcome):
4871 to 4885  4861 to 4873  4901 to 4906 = 0.4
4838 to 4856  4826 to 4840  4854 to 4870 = -0.2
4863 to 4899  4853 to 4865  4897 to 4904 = 3.2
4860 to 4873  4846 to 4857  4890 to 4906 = 1.5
